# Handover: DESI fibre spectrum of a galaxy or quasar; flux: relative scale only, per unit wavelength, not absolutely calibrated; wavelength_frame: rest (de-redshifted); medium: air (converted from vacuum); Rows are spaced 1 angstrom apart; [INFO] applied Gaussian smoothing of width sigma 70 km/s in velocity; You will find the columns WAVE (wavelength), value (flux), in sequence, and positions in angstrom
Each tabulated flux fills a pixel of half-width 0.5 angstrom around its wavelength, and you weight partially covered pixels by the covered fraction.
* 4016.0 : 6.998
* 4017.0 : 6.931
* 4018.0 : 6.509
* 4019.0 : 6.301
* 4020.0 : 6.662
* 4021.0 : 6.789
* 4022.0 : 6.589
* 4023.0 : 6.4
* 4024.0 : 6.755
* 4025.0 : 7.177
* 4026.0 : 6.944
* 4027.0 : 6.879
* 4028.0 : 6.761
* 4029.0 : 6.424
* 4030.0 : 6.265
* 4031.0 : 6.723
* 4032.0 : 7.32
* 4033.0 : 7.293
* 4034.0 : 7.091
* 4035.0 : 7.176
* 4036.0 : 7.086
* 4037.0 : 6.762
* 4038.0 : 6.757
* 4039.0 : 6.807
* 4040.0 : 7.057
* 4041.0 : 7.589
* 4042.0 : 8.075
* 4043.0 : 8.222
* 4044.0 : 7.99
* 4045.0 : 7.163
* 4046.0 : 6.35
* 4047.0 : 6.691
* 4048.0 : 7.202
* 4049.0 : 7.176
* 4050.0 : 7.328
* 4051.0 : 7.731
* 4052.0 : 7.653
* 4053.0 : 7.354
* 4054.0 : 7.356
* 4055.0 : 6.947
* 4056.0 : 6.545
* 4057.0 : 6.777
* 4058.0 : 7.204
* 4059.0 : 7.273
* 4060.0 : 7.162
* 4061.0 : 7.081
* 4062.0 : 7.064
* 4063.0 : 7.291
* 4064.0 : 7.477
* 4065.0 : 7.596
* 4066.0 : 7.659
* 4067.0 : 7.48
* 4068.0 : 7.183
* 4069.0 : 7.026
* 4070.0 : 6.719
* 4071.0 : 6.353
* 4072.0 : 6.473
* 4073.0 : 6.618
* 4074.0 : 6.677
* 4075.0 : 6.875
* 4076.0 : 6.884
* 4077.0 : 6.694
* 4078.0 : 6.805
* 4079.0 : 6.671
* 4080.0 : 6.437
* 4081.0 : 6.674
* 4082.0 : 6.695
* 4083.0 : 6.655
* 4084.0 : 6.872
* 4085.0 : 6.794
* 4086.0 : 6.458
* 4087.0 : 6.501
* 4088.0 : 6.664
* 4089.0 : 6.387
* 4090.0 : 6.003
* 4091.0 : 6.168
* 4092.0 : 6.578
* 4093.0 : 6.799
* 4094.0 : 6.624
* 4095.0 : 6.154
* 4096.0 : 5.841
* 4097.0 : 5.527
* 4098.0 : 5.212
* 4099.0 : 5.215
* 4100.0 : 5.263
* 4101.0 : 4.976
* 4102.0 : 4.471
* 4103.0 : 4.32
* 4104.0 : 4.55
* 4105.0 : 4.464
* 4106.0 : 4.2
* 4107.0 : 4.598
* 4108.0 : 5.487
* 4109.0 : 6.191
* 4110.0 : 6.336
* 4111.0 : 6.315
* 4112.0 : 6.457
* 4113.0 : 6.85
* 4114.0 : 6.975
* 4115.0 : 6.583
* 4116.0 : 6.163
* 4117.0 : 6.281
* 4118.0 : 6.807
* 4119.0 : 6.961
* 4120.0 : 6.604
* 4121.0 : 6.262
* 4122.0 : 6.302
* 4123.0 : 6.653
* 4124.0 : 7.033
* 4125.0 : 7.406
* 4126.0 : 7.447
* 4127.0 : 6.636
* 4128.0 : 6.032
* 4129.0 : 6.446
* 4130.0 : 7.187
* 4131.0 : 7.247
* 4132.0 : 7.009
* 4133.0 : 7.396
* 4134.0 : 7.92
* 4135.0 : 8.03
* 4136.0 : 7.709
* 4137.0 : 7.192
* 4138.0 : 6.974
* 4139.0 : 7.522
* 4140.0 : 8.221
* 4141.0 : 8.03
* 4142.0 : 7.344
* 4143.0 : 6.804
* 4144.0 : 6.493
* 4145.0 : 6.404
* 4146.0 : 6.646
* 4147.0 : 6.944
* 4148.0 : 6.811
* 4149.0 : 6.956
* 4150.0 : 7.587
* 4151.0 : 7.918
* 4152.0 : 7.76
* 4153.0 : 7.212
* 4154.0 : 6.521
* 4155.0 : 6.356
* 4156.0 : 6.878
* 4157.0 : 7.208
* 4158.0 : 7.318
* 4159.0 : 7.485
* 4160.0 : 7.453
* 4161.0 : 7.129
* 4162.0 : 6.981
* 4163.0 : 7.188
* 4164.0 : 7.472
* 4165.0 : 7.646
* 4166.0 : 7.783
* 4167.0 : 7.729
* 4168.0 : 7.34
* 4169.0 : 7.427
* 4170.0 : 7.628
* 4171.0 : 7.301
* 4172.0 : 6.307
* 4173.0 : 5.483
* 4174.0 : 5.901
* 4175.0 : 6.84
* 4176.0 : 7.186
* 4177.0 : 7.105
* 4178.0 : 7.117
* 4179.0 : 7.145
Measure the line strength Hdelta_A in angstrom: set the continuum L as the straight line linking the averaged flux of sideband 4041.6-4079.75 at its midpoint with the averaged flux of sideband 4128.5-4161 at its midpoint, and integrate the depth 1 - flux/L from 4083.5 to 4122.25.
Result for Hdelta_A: 6.44 angstrom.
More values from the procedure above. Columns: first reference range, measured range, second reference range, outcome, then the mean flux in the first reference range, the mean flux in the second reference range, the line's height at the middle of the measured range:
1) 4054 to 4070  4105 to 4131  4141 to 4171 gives 2.9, 7.18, 7.2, 7.19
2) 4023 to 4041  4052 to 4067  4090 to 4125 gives -1.5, 6.9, 5.94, 6.55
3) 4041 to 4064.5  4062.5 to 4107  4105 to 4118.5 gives 2.3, 7.27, 6.04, 6.6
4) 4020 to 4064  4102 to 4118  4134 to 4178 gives 3.2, 7.08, 7.18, 7.14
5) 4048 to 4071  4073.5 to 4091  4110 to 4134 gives 1.1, 7.21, 6.76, 7.05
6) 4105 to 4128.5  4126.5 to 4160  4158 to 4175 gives -2.0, 6.33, 7.14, 6.76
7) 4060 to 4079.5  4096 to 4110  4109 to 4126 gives 3.5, 6.98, 6.64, 6.74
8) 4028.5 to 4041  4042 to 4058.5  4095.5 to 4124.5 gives -1.4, 6.92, 5.82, 6.7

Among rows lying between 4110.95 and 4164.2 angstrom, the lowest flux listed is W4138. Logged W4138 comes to 6.032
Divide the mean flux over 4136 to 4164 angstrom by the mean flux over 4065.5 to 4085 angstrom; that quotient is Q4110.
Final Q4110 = 1.05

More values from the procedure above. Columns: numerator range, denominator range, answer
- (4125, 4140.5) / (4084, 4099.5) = 1.17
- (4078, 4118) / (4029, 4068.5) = 0.83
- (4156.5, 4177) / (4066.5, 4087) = 1.06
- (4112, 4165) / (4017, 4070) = 1.00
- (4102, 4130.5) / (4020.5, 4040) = 0.90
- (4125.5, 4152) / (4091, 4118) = 1.25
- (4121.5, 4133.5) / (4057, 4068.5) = 0.95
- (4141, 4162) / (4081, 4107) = 1.22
